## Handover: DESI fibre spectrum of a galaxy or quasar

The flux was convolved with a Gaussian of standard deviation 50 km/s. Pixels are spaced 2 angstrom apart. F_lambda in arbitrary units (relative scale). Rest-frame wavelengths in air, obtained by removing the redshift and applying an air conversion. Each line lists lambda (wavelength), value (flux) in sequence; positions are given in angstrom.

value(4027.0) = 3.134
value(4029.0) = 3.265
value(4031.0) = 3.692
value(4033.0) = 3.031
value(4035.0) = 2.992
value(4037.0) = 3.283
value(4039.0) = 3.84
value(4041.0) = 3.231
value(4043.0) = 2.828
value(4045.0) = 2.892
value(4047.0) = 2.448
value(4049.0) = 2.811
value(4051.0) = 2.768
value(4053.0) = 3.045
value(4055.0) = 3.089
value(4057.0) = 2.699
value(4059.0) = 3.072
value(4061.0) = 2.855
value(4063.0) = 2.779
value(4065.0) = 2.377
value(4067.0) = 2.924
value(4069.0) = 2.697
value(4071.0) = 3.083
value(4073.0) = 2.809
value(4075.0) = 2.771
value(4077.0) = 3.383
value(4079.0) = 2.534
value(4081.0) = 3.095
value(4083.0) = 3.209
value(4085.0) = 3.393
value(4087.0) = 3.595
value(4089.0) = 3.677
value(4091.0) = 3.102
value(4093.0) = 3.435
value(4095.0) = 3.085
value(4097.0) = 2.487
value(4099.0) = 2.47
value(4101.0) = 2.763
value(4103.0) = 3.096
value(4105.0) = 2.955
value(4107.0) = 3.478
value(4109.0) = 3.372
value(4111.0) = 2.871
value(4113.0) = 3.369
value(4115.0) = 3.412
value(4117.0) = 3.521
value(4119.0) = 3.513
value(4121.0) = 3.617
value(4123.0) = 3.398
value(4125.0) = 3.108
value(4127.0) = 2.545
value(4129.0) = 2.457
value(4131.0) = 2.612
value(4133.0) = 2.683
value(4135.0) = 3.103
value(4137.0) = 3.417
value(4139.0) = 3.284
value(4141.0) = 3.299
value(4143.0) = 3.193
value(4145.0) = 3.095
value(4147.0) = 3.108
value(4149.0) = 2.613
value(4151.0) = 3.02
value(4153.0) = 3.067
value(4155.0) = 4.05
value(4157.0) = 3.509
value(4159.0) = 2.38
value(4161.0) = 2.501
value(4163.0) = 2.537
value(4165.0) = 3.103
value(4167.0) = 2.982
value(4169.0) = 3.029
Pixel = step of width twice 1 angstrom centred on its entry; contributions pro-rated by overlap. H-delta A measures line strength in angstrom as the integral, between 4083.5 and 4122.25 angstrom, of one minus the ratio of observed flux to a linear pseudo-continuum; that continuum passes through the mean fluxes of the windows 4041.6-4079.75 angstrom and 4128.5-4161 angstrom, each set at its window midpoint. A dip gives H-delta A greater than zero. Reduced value -3.7 angstrom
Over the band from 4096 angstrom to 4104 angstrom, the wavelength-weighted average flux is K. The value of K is 2.7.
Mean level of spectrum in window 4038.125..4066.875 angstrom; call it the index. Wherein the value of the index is 2.91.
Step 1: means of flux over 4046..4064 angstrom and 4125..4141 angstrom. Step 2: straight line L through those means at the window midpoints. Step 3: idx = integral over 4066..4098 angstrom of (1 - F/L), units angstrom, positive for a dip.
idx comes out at -2.39 angstrom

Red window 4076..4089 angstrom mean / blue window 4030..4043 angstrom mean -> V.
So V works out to 1.0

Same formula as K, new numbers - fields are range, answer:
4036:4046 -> 3.21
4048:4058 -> 2.88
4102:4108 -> 3.18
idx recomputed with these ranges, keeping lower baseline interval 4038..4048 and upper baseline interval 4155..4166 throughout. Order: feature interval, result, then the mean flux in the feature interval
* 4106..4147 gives -2.9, 3.17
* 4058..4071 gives 0.9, 2.81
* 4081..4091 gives -1.3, 3.39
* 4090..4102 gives 0.4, 2.89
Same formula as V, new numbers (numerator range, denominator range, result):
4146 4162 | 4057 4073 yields 1.08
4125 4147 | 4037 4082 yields 1.02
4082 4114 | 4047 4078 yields 1.10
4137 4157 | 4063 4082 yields 1.13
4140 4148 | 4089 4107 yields 1.06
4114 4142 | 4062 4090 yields 1.04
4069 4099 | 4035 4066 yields 1.05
